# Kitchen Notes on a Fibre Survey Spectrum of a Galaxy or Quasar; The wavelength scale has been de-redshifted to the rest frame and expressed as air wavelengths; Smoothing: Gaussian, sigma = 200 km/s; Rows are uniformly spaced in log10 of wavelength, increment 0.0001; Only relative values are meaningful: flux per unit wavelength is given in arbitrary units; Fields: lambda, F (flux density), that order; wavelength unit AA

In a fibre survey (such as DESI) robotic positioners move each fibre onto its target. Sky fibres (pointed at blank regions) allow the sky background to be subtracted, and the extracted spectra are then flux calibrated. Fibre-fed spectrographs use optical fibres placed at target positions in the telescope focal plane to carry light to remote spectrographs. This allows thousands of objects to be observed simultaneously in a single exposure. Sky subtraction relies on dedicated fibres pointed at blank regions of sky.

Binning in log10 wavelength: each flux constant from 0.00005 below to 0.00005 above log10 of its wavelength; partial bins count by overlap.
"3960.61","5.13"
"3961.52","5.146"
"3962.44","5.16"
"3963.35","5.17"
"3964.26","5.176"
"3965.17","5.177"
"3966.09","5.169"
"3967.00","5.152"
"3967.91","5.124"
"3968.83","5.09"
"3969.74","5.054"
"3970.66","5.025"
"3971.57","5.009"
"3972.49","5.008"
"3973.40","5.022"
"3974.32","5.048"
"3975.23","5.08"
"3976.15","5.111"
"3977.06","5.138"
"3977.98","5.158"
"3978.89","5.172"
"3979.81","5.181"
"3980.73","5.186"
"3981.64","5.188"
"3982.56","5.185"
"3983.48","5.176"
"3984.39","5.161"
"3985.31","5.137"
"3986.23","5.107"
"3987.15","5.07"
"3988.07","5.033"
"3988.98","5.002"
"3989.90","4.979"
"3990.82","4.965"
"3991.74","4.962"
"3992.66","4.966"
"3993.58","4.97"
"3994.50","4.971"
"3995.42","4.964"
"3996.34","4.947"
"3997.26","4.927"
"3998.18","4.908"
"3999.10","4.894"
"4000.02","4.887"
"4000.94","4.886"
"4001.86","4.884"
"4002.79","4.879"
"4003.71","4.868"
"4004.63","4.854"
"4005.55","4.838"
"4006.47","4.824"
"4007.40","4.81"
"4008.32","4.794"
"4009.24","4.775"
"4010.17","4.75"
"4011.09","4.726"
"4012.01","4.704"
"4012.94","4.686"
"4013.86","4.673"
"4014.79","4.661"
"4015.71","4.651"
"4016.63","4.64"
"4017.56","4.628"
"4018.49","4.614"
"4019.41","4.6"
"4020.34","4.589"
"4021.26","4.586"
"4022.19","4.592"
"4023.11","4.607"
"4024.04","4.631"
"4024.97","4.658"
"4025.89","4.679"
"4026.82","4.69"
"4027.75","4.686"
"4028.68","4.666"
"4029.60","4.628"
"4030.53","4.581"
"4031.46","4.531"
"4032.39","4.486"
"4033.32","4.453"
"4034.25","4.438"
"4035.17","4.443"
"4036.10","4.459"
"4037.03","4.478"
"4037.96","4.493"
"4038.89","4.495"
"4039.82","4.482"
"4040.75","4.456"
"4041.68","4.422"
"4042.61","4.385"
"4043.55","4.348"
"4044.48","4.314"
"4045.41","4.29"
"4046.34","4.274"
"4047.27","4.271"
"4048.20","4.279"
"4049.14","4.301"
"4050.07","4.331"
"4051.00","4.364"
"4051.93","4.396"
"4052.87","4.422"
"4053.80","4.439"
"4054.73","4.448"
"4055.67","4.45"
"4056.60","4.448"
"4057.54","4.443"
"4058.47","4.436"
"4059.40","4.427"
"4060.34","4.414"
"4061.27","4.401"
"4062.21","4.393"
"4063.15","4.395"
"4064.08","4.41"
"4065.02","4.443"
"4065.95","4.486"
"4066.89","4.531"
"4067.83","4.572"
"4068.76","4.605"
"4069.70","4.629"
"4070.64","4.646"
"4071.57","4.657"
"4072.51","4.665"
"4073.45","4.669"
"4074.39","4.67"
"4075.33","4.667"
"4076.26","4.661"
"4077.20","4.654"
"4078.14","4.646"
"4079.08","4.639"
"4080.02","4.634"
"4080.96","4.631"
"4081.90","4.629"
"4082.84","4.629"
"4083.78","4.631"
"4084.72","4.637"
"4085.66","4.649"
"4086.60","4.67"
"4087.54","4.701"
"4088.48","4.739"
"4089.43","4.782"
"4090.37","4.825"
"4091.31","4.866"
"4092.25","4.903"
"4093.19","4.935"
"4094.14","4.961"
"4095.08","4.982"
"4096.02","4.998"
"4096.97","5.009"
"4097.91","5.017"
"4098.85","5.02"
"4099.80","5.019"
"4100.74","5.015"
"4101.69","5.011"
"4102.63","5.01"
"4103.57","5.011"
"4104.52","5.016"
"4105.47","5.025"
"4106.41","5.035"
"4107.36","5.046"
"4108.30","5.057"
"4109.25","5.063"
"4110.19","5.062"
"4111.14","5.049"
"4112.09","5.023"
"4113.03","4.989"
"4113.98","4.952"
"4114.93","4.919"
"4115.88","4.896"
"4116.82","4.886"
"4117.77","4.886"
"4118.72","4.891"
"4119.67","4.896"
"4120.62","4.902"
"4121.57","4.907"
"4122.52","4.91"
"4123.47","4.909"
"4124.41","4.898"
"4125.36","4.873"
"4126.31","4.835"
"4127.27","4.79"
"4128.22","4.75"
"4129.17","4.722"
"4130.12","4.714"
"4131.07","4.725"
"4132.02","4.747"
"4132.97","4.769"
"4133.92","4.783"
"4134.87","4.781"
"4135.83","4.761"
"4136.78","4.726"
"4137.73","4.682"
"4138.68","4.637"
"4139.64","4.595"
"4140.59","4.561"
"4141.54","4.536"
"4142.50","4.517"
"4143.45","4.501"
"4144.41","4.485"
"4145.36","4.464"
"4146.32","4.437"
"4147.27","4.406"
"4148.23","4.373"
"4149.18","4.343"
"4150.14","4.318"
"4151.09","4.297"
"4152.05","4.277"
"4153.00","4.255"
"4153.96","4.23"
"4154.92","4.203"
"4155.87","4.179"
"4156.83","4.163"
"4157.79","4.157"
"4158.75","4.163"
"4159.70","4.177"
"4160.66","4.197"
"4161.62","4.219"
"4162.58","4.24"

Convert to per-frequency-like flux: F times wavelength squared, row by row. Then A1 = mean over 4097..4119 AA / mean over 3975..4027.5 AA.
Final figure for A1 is 1.1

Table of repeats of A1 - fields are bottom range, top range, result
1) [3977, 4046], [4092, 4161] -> 1.05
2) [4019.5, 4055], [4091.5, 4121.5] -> 1.15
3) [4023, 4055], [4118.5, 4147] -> 1.11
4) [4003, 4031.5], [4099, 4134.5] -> 1.10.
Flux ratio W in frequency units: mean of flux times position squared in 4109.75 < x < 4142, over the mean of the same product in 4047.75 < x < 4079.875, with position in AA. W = 1.10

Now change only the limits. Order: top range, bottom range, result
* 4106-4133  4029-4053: 1.15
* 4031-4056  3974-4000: 0.90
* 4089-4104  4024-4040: 1.13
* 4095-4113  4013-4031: 1.13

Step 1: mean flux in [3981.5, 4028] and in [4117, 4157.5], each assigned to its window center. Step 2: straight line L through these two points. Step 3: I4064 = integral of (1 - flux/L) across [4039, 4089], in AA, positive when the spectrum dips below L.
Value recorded 2.4 AA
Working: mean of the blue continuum 4.84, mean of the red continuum 4.61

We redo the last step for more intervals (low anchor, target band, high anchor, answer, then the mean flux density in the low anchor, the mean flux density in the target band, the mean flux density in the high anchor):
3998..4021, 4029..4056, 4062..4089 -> 1.5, 4.76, 4.42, 4.61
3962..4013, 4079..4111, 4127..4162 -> -1.7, 5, 4.88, 4.48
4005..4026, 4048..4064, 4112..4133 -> 1.2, 4.69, 4.4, 4.86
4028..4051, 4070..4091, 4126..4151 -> -0.8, 4.43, 4.67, 4.61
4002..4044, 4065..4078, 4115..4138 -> 0.3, 4.62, 4.62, 4.82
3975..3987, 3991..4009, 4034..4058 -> 0.1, 5.15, 4.9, 4.4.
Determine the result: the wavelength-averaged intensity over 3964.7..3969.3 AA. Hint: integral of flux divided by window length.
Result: 5.14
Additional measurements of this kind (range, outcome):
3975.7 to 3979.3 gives 5.16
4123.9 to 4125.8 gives 4.91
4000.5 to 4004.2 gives 4.87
